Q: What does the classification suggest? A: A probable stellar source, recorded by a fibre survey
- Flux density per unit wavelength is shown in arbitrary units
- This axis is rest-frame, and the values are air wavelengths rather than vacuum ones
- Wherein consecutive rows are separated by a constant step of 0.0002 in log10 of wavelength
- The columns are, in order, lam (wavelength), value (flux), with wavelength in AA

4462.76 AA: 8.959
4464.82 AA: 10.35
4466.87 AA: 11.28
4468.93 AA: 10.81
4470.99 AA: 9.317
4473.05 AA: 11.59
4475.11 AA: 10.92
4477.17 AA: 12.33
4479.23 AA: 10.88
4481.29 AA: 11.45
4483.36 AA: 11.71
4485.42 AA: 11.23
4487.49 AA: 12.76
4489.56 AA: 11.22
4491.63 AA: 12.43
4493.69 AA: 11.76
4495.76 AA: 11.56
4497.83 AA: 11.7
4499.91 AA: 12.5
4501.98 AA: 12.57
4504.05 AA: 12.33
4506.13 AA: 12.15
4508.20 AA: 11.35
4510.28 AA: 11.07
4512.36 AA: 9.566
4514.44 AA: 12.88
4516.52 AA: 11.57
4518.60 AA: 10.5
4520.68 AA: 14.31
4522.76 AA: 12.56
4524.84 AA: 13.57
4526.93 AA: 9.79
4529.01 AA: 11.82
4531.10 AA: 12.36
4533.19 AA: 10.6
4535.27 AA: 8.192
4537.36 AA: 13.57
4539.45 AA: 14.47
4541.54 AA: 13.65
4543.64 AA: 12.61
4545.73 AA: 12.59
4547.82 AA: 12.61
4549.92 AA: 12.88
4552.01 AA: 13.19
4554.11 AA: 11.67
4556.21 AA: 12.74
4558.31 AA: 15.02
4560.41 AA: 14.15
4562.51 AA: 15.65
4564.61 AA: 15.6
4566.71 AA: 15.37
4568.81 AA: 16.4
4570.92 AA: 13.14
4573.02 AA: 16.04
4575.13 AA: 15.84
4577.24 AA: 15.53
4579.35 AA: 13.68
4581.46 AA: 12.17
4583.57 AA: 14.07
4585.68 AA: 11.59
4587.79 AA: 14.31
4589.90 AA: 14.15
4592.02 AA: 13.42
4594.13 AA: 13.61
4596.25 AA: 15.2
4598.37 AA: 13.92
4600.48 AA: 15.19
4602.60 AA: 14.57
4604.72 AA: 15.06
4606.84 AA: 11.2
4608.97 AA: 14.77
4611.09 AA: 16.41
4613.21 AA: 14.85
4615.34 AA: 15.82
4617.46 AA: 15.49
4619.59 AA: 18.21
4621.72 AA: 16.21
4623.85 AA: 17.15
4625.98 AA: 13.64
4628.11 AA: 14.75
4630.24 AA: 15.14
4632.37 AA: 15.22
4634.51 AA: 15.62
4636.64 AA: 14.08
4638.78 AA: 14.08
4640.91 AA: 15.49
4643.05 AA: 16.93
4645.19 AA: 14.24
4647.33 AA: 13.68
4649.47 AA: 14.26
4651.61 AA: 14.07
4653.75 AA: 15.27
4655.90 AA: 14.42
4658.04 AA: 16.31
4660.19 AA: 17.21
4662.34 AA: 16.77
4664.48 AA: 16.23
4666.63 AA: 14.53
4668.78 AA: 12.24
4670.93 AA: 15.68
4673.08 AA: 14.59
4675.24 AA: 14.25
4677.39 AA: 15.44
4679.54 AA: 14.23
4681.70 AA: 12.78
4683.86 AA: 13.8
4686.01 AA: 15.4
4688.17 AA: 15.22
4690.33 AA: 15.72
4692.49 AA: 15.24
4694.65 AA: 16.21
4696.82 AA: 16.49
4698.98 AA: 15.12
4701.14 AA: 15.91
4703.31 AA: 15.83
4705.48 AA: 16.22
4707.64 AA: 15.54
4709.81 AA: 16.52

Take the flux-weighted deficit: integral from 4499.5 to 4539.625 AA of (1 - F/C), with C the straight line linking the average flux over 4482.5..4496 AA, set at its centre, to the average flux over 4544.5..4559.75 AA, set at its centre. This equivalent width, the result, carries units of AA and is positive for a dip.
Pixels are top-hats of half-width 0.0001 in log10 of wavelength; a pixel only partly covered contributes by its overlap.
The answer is 1.8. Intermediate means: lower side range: 11.8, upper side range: 13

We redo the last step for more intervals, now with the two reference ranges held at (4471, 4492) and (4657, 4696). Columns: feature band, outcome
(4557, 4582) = -3.4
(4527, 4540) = 0.9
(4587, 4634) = -3.5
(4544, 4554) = 0.0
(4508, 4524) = 0.5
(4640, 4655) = -0.3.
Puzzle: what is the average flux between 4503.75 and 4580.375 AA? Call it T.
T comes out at 13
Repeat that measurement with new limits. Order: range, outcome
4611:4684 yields 15.1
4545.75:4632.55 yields 14.5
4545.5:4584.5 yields 14.2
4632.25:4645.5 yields 15.1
